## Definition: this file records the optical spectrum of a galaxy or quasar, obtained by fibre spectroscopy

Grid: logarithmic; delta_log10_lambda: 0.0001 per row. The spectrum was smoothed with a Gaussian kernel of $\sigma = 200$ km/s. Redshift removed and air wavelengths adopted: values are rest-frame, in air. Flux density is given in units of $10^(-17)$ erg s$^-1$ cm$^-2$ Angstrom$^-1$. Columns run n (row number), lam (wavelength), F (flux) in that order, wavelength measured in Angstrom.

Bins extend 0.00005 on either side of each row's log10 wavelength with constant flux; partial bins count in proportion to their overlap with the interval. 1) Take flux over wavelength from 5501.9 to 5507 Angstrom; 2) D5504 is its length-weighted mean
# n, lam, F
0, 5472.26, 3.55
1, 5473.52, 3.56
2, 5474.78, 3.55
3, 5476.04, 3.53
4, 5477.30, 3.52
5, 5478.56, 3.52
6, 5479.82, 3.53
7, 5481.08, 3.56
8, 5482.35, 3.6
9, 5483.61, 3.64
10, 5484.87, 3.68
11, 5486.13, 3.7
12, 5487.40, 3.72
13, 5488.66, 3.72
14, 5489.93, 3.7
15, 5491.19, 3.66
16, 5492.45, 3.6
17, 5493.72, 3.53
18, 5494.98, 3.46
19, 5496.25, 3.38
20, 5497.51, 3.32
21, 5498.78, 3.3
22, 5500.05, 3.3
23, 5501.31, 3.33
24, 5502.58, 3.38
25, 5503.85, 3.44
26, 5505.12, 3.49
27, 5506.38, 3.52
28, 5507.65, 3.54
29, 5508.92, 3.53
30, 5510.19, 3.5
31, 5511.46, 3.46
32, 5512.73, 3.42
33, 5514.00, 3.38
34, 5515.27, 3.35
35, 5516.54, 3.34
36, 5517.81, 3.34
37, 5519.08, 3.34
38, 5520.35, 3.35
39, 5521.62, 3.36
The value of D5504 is 3.46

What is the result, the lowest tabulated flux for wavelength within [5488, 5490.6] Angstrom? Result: 3.7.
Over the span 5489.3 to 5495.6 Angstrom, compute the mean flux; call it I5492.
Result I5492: 3.6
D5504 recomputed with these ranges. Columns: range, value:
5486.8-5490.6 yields 3.71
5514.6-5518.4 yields 3.34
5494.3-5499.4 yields 3.37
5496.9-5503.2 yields 3.32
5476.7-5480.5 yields 3.53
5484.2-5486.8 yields 3.69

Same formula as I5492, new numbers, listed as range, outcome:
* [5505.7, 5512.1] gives 3.51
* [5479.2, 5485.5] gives 3.6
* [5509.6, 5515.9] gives 3.42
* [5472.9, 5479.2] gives 3.54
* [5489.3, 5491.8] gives 3.69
